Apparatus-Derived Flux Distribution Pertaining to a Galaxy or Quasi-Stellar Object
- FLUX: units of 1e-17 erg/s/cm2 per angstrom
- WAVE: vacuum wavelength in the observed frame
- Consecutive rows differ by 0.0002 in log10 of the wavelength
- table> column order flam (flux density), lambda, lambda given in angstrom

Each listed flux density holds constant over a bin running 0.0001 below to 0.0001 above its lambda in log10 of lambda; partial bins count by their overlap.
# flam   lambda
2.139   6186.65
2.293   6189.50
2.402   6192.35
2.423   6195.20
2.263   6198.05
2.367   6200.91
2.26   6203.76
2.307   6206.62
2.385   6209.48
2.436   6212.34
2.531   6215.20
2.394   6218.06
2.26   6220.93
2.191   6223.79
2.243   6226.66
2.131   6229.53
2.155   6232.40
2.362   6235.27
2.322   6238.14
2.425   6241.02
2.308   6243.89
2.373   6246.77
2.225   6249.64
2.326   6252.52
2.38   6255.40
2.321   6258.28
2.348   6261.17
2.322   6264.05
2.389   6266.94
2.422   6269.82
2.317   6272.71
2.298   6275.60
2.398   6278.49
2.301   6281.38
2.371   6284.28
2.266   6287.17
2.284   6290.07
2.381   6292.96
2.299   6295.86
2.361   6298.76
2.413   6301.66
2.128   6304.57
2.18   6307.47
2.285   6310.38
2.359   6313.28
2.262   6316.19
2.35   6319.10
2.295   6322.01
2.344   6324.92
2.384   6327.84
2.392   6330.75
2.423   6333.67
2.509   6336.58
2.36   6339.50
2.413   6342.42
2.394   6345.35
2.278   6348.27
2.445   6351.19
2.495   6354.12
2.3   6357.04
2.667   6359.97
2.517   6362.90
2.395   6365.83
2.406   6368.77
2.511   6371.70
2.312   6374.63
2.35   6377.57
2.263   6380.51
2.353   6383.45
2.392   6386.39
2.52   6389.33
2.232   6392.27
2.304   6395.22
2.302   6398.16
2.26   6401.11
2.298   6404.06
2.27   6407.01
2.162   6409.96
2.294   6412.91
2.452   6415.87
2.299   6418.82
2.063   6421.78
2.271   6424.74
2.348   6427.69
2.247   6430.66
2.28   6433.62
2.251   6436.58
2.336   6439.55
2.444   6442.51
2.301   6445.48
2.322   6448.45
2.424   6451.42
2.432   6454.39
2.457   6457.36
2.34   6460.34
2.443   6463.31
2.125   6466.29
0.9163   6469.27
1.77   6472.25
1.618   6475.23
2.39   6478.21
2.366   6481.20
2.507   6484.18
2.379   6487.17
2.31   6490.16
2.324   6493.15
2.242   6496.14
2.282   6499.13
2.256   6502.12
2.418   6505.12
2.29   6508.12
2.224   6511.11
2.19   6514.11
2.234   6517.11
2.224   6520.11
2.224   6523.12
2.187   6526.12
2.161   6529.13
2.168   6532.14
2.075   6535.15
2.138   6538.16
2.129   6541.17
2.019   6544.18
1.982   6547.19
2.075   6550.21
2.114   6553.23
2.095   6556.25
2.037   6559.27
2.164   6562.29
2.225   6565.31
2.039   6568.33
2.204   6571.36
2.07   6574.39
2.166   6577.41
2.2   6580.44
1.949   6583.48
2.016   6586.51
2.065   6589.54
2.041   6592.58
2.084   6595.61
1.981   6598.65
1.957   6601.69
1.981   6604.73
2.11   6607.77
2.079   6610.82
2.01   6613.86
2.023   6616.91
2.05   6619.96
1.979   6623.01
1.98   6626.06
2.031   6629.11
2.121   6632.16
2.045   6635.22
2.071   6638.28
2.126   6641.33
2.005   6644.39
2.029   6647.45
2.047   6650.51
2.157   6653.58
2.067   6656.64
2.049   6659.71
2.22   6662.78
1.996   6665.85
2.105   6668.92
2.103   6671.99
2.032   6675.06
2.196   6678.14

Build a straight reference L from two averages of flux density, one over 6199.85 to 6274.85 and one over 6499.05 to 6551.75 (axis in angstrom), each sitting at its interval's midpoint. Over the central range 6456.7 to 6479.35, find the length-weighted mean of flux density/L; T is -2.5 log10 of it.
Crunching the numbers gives 0.116 mag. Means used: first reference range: 2.33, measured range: 1.98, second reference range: 2.18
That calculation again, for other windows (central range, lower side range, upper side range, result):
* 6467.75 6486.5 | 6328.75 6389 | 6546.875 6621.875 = 0.15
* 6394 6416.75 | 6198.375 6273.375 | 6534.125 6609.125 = -0.04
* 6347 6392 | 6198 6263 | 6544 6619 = -0.09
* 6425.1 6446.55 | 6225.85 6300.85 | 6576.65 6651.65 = -0.06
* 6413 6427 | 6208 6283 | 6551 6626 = -0.04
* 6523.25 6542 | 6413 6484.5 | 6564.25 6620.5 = -0.01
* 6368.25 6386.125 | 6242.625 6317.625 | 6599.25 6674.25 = -0.06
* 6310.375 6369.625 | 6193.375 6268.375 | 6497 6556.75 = -0.06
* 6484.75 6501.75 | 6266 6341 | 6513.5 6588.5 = -0.07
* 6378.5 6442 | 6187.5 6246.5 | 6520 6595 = -0.05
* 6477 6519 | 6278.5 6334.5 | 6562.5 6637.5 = -0.08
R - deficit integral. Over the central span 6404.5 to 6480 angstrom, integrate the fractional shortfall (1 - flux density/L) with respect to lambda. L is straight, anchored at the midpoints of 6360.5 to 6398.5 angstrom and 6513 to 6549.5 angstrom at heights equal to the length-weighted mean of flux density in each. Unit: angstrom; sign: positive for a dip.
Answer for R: 2.41 angstrom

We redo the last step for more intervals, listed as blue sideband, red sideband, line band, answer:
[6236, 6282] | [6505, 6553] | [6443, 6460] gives -1.3 angstrom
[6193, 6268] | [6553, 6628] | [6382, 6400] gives -1.1 angstrom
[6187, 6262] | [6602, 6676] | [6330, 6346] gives -1.2 angstrom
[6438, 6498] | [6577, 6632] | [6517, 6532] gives -0.4 angstrom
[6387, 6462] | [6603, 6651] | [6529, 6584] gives 0.8 angstrom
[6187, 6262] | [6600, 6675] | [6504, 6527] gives -1.2 angstrom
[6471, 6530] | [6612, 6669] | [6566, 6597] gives 0.6 angstrom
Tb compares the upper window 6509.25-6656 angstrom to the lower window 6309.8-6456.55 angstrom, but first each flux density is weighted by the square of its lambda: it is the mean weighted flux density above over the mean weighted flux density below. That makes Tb 0.9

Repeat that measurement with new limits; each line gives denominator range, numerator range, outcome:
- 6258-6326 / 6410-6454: 1.04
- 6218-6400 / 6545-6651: 0.96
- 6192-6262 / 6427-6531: 1.04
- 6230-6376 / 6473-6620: 0.98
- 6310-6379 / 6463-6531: 0.95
